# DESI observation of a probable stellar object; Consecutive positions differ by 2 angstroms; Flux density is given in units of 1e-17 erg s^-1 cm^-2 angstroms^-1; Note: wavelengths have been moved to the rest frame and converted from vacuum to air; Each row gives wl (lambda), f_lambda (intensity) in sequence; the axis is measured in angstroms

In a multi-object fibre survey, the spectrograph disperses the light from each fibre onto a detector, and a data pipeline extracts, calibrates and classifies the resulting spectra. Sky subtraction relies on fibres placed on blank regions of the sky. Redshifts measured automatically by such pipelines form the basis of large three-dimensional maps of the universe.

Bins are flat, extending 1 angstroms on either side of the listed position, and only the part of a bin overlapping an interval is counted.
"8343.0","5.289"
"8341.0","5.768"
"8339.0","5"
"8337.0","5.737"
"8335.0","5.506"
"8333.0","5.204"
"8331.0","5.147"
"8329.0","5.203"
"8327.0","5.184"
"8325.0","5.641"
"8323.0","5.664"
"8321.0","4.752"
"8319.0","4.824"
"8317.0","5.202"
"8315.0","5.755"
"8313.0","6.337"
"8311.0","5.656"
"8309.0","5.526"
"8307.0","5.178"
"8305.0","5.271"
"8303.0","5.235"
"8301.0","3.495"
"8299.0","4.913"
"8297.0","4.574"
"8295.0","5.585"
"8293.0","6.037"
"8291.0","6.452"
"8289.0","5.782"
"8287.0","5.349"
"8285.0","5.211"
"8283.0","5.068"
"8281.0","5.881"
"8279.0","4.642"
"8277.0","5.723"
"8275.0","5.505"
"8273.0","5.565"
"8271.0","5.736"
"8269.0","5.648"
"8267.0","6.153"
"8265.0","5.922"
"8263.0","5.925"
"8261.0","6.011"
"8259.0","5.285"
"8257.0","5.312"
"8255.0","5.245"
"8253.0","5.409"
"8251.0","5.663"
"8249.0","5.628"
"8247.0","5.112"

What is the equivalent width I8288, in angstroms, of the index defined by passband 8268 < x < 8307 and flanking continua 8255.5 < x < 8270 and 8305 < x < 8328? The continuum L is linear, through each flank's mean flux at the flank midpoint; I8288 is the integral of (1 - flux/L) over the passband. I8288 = 1.7 angstroms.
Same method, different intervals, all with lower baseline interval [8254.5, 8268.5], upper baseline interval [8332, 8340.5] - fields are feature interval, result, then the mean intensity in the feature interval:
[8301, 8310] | 0.7 angstroms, 5.1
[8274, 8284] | 0.5 angstroms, 5.36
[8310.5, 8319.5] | -0.2 angstroms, 5.59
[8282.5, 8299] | 0.3 angstroms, 5.48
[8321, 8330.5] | 0.2 angstroms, 5.34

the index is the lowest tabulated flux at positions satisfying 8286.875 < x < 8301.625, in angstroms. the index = 3.495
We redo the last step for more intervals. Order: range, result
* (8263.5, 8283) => 4.642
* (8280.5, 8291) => 5.068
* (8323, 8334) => 5.147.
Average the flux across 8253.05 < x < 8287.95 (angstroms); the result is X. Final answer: 5.54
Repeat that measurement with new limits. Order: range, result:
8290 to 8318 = 5.37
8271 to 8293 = 5.55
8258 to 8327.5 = 5.45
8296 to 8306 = 4.7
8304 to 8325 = 5.43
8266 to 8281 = 5.59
